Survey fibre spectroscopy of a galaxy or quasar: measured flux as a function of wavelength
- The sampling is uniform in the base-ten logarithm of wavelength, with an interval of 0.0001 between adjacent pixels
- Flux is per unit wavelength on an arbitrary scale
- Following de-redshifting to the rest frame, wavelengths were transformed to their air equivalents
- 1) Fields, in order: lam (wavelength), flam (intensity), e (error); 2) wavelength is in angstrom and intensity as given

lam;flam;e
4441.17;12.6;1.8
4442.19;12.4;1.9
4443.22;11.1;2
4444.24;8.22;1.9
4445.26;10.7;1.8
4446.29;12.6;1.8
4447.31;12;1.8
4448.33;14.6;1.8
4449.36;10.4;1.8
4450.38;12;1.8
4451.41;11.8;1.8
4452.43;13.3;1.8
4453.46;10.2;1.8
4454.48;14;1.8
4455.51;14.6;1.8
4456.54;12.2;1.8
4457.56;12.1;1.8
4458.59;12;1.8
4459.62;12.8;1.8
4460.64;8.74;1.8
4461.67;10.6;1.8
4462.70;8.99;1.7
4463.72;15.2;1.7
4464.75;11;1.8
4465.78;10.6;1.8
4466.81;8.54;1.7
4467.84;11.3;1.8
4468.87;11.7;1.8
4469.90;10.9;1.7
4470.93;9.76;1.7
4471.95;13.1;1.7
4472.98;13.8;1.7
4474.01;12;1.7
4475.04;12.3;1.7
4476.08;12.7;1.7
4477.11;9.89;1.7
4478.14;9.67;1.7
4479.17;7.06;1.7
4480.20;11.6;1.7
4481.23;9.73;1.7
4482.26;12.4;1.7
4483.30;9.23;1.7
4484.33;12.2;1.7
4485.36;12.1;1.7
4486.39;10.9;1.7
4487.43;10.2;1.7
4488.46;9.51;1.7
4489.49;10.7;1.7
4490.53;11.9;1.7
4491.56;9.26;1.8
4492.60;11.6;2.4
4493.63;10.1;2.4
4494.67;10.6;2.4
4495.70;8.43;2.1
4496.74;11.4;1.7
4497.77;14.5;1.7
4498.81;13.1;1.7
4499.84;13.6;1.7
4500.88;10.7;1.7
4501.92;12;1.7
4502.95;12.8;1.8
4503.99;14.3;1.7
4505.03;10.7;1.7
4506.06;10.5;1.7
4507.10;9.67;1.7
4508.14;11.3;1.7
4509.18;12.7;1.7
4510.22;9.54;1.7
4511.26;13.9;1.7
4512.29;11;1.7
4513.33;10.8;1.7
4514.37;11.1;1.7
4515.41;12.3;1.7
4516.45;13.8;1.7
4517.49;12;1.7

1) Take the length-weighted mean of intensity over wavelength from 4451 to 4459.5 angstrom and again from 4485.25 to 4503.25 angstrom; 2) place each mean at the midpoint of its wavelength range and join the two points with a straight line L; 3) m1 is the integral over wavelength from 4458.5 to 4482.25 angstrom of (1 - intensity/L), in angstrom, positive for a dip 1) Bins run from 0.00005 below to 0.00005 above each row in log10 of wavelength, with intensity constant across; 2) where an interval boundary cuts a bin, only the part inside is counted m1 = 2.0 angstrom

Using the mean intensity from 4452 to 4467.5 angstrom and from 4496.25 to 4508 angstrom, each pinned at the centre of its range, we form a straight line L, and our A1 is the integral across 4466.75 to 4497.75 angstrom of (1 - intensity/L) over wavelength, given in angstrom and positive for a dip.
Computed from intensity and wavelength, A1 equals 2.5 angstrom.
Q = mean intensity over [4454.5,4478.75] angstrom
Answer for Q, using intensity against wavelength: 11.5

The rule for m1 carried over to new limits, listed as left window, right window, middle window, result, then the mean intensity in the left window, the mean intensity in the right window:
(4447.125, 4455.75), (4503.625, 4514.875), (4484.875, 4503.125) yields 0.6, 12.5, 11.4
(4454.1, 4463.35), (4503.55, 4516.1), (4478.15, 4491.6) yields 1.3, 11.8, 11.5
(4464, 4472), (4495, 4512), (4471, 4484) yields 0.0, 10.9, 11.8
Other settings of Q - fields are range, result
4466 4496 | 10.8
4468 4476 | 11.9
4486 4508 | 11.3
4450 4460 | 12.5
